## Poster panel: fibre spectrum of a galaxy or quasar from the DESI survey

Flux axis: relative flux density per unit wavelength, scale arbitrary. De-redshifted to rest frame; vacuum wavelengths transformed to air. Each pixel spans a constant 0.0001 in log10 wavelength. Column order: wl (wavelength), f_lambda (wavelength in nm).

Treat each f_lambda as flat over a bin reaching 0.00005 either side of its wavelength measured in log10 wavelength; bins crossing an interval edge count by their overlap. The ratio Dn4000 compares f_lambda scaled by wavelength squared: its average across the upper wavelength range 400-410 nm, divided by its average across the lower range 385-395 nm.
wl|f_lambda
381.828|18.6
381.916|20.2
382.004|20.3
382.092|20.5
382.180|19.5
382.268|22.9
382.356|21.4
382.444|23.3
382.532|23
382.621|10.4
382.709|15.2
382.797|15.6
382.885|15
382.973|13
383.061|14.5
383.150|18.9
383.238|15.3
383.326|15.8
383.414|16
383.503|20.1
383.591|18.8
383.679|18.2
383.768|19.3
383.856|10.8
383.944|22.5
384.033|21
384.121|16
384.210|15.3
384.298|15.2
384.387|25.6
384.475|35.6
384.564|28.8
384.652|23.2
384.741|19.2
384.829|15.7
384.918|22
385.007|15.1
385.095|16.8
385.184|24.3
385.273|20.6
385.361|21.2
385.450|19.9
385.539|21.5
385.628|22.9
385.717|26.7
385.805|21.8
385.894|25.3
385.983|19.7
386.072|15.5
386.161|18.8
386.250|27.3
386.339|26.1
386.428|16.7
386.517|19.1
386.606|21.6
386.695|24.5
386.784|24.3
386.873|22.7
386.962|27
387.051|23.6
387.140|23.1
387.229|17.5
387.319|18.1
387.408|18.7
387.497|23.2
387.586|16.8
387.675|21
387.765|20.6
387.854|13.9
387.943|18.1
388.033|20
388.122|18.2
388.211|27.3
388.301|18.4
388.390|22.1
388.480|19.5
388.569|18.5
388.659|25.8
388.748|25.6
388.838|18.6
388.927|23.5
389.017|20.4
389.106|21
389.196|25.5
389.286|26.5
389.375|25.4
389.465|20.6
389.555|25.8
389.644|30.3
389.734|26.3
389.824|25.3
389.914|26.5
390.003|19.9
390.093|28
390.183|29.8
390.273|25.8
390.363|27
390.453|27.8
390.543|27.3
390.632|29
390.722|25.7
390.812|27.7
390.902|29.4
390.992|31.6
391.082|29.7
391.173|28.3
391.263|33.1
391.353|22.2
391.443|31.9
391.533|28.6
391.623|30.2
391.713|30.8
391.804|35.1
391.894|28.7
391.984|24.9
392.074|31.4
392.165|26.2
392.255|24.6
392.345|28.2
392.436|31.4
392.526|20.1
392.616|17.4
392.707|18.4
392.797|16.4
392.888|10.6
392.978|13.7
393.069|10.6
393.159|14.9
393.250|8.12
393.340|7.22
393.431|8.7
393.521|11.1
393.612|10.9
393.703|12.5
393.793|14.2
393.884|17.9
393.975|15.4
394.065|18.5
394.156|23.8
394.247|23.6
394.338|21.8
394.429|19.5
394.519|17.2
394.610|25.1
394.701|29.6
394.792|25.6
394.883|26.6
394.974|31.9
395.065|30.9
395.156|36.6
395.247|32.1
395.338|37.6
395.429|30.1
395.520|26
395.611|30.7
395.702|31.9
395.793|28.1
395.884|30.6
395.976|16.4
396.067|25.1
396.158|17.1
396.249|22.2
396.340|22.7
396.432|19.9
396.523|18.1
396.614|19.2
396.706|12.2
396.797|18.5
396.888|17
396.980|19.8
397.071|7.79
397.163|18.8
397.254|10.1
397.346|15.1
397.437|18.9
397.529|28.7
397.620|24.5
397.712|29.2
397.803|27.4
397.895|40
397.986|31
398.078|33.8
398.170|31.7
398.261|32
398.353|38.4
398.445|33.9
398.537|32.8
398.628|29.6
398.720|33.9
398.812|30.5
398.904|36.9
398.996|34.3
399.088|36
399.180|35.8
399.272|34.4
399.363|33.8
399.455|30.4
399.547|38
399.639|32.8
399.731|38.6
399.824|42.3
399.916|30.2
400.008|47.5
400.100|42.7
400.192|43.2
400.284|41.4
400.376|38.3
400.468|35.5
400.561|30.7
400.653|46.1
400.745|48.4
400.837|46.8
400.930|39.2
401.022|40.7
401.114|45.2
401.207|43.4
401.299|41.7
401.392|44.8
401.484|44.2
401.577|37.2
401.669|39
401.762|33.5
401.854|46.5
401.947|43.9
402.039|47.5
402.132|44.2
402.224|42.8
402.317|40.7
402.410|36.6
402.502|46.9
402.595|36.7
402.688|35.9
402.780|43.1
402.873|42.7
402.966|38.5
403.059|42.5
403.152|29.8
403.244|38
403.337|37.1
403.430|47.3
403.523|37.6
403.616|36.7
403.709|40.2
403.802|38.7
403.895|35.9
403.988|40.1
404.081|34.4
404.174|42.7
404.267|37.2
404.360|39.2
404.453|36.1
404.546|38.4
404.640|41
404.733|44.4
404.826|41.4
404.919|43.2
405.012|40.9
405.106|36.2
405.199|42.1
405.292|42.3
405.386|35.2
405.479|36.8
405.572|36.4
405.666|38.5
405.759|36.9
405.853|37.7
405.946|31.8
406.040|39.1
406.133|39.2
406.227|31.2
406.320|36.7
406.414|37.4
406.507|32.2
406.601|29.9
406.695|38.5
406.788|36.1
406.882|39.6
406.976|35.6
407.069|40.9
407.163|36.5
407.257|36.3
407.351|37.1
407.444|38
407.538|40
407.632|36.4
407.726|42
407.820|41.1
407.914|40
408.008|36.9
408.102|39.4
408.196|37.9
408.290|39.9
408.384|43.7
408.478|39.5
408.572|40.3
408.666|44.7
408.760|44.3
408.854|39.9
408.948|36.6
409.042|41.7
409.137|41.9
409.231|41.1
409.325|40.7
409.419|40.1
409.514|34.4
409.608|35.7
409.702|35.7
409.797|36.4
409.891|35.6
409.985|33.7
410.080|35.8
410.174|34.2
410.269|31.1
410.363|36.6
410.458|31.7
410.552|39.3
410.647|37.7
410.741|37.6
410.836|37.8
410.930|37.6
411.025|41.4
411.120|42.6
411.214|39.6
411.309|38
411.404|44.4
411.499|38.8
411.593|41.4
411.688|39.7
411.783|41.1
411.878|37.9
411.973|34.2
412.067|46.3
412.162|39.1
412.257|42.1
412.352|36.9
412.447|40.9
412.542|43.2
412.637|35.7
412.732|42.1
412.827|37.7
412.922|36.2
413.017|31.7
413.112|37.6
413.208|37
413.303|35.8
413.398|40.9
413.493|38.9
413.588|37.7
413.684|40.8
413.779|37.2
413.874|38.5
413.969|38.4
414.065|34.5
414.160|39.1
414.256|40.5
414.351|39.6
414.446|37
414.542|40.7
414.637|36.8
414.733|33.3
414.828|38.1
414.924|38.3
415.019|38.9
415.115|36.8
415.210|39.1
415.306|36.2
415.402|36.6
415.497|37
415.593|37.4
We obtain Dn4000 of 1.9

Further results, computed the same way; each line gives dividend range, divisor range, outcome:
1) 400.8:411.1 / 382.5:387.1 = 2.16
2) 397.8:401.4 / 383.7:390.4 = 1.82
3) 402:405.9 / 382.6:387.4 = 2.17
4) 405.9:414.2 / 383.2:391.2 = 1.92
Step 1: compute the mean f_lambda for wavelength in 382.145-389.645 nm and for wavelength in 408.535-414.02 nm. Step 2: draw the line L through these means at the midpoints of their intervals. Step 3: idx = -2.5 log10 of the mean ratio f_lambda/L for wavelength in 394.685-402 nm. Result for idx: -0.08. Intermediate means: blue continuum 20.6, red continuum 38.5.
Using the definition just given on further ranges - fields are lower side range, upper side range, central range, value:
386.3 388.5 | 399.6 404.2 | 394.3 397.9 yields 0.33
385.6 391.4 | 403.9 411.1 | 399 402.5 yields -0.21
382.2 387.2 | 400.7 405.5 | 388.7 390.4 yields 0.03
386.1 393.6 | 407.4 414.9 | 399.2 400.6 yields -0.23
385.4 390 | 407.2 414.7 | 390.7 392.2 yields -0.18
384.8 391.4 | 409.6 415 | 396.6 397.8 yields 0.46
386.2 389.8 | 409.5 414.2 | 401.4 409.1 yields -0.17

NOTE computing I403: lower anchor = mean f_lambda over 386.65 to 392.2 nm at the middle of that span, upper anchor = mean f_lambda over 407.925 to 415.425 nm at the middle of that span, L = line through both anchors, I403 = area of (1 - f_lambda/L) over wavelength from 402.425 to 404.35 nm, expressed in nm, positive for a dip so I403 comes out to -0.329 nm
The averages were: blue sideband 24.8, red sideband 38.5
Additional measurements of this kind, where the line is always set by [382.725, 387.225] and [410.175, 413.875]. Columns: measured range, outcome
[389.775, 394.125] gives 0.355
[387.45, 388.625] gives 0.131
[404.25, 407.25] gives -0.305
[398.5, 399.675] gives -0.157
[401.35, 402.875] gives -0.462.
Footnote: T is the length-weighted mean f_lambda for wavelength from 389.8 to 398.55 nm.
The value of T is 24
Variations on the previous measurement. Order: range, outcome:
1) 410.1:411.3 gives 37.3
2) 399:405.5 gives 39.7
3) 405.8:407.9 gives 37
